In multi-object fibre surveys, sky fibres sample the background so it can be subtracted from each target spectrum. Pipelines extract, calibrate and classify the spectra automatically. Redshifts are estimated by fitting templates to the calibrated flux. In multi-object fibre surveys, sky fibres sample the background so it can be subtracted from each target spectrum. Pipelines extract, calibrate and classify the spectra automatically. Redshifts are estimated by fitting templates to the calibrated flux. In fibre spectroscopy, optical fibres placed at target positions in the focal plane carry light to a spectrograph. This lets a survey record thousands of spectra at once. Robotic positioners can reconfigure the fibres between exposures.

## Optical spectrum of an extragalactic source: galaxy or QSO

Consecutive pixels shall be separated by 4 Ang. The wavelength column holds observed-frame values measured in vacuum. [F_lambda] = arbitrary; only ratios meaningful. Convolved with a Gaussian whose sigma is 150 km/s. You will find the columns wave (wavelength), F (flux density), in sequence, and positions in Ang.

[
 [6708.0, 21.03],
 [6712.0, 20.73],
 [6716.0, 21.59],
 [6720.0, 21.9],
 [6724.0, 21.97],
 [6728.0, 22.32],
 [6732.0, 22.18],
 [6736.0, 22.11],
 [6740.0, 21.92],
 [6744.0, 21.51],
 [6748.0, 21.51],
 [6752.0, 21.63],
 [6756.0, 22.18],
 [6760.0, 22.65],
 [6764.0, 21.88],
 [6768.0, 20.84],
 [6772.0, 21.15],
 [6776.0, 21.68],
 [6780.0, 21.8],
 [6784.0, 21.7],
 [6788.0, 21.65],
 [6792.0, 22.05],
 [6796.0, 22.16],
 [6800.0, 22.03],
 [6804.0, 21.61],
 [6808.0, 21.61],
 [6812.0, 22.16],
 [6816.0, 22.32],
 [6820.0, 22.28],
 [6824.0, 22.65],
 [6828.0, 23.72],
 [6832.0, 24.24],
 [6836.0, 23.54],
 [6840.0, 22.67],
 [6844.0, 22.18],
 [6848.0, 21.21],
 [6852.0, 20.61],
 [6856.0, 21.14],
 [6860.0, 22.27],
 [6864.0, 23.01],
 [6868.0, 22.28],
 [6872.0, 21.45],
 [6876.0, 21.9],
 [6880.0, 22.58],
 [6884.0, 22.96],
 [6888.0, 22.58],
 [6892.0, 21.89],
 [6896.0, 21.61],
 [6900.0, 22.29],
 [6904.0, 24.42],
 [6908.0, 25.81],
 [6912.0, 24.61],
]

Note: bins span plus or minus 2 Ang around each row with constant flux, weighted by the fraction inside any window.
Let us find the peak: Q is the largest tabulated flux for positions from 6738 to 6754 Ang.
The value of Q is 21.92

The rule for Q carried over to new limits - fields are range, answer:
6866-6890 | 22.96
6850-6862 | 22.27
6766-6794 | 22.05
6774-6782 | 21.8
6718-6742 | 22.32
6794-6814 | 22.16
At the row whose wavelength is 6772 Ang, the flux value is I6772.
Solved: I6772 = 21.15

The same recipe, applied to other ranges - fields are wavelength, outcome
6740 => 21.92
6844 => 22.18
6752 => 21.63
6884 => 22.96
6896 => 21.61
